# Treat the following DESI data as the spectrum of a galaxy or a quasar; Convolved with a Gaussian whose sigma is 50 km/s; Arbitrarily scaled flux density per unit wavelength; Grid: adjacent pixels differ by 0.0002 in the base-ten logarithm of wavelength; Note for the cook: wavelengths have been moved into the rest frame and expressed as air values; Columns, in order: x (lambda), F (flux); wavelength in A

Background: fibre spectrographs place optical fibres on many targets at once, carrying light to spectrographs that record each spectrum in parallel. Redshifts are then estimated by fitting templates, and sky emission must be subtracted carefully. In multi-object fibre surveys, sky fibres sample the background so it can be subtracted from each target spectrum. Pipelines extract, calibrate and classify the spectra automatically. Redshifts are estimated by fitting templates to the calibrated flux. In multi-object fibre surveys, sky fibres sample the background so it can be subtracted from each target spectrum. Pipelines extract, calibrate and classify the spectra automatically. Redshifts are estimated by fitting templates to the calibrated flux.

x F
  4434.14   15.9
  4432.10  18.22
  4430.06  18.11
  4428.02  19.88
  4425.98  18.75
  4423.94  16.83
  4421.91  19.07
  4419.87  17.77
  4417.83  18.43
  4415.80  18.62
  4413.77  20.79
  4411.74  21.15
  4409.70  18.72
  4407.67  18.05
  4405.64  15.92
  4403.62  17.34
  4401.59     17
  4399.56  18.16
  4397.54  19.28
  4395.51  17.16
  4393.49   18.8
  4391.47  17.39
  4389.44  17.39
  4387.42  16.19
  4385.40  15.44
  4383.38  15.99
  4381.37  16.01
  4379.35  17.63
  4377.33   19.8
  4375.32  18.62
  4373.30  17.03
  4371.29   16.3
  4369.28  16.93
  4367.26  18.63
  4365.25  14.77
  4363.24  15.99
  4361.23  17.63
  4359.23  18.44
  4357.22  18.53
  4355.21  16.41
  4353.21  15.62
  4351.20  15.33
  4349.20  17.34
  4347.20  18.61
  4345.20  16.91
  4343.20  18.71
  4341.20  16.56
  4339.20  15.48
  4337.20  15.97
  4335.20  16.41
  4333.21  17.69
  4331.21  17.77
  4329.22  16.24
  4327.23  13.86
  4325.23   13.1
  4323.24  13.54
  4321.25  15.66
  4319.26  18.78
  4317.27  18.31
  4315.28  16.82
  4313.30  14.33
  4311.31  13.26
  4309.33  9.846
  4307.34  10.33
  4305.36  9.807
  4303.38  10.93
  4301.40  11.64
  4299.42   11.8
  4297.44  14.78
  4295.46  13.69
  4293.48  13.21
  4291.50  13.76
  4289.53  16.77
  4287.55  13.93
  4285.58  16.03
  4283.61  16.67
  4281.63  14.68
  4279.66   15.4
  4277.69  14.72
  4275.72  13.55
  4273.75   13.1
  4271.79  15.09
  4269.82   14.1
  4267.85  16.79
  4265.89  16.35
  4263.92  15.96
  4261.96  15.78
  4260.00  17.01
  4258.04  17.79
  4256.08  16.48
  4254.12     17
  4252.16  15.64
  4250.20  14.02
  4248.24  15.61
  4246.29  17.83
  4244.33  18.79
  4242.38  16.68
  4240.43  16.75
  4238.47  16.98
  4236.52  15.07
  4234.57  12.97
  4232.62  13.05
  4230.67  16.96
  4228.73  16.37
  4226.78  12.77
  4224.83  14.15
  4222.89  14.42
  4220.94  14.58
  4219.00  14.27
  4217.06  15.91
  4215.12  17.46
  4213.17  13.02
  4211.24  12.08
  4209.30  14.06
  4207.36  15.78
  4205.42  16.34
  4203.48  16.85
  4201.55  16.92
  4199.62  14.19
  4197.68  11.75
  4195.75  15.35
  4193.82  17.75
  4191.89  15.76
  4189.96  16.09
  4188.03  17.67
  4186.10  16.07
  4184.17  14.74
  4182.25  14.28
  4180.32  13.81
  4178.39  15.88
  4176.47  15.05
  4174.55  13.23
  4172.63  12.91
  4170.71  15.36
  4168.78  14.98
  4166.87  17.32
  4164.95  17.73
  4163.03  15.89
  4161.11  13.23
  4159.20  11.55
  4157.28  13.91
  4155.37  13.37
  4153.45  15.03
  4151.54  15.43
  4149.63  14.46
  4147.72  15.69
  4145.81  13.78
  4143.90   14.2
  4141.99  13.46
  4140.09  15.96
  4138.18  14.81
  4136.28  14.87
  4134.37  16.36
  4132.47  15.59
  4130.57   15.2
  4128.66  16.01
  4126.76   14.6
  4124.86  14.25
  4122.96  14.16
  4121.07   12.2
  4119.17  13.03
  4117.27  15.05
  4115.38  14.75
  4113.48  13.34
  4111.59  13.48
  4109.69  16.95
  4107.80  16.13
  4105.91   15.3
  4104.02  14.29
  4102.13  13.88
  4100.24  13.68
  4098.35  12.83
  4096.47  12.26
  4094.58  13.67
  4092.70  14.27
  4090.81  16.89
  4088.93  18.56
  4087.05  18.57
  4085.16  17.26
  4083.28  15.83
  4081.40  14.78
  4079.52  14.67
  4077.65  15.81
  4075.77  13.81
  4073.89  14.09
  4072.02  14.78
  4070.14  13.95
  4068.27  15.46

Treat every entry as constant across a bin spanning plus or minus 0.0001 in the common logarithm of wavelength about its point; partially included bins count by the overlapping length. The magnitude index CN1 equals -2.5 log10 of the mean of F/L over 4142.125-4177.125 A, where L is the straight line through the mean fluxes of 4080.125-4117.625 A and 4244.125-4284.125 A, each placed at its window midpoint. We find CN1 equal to 0.05 mag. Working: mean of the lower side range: 15.1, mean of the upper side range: 15.8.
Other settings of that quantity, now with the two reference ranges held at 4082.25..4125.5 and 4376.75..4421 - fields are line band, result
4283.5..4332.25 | 0.19 mag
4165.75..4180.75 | 0.05 mag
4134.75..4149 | 0.03 mag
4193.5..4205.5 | 0.03 mag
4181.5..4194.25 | -0.02 mag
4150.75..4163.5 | 0.10 mag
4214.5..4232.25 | 0.07 mag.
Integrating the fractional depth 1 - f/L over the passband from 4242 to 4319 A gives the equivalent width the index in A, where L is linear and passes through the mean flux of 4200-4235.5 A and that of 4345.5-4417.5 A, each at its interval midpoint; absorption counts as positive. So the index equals 4.9 A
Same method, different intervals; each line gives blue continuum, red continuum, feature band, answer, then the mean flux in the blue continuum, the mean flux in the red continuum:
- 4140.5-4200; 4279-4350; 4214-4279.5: -2.9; 14.9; 15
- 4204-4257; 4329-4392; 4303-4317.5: 3.2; 15.4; 17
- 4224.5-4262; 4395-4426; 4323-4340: 1.5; 15.9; 18.3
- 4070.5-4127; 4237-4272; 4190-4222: 1.4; 14.8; 16.4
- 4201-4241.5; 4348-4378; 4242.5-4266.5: -1.5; 15.1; 17.1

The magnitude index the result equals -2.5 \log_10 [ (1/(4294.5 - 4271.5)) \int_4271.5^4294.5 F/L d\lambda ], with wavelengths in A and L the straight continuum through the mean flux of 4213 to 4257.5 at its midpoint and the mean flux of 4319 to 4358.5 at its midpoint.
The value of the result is 0.087 mag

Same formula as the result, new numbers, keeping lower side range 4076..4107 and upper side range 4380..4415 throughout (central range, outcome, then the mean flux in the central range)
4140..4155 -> 0.070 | 14.6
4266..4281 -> 0.130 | 14.8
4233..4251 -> 0.027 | 16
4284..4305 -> 0.229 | 13.6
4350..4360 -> 0.033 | 16.8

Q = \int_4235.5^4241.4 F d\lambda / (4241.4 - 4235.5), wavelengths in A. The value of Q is 16.2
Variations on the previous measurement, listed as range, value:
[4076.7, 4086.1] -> 15.7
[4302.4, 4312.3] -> 10.8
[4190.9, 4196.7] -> 16.3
